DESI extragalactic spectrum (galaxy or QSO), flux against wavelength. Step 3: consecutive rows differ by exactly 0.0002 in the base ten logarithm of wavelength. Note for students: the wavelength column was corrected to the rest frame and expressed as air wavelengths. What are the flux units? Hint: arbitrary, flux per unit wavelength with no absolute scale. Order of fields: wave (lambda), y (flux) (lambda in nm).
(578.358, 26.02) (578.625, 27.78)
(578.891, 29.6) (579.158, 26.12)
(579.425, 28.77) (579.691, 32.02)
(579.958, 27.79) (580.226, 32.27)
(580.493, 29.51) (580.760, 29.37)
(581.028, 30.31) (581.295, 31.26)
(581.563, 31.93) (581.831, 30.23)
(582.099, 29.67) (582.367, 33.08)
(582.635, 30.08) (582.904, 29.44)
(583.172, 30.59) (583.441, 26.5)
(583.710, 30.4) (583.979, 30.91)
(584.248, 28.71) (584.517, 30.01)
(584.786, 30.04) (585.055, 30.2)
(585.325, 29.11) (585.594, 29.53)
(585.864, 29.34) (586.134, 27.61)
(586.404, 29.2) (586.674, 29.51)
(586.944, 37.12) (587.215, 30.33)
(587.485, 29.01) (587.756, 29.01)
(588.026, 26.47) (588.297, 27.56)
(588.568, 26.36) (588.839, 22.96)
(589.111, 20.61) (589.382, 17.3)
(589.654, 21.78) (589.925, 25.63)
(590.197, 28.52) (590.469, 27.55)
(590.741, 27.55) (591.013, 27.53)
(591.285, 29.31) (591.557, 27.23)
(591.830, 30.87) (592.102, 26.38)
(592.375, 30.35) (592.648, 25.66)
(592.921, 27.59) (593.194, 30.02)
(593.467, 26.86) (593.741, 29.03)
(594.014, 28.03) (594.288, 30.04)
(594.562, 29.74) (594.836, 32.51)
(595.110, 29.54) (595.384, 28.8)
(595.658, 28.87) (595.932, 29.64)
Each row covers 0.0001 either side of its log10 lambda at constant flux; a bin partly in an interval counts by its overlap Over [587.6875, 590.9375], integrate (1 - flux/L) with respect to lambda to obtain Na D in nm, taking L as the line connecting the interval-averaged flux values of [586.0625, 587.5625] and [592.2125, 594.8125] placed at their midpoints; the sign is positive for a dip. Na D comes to 0.527 nm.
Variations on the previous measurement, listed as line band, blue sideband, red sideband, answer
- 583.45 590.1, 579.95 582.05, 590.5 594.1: 0.337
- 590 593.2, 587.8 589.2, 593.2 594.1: -0.124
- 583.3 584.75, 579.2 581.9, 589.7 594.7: 0.011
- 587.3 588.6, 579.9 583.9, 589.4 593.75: 0.023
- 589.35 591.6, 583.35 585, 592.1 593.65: 0.176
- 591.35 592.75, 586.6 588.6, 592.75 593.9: 0.018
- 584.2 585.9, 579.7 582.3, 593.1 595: 0.028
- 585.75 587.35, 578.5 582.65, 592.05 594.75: -0.068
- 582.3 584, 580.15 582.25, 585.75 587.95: 0.023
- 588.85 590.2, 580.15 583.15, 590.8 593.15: 0.306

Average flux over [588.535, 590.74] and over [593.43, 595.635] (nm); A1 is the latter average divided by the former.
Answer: 1.2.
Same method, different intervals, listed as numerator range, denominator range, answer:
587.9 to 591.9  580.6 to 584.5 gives 0.85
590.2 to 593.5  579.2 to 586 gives 0.94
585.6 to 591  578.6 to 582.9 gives 0.90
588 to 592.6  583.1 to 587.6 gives 0.87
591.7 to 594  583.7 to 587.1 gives 0.94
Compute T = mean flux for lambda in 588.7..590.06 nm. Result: 21.7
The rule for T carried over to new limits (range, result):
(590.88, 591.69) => 28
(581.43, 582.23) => 30.6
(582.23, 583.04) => 30.9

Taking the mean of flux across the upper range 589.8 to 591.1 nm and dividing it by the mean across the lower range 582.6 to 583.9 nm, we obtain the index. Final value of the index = 0.93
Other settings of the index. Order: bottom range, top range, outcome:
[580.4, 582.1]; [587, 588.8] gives 0.93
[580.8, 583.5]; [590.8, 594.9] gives 0.94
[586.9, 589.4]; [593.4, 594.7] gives 1.08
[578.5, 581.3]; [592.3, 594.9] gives 0.98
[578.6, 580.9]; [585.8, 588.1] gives 1.02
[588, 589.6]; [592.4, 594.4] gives 1.22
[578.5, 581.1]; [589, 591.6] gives 0.86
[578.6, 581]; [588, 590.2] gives 0.81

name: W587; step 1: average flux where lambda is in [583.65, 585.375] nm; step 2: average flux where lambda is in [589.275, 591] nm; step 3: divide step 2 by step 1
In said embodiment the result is 0.84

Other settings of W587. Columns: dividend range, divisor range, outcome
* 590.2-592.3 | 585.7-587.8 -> 0.93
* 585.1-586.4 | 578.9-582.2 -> 0.97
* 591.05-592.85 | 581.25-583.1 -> 0.92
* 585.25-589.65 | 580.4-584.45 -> 0.91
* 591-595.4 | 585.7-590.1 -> 1.07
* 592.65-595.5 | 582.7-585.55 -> 0.98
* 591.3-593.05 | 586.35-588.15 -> 0.93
